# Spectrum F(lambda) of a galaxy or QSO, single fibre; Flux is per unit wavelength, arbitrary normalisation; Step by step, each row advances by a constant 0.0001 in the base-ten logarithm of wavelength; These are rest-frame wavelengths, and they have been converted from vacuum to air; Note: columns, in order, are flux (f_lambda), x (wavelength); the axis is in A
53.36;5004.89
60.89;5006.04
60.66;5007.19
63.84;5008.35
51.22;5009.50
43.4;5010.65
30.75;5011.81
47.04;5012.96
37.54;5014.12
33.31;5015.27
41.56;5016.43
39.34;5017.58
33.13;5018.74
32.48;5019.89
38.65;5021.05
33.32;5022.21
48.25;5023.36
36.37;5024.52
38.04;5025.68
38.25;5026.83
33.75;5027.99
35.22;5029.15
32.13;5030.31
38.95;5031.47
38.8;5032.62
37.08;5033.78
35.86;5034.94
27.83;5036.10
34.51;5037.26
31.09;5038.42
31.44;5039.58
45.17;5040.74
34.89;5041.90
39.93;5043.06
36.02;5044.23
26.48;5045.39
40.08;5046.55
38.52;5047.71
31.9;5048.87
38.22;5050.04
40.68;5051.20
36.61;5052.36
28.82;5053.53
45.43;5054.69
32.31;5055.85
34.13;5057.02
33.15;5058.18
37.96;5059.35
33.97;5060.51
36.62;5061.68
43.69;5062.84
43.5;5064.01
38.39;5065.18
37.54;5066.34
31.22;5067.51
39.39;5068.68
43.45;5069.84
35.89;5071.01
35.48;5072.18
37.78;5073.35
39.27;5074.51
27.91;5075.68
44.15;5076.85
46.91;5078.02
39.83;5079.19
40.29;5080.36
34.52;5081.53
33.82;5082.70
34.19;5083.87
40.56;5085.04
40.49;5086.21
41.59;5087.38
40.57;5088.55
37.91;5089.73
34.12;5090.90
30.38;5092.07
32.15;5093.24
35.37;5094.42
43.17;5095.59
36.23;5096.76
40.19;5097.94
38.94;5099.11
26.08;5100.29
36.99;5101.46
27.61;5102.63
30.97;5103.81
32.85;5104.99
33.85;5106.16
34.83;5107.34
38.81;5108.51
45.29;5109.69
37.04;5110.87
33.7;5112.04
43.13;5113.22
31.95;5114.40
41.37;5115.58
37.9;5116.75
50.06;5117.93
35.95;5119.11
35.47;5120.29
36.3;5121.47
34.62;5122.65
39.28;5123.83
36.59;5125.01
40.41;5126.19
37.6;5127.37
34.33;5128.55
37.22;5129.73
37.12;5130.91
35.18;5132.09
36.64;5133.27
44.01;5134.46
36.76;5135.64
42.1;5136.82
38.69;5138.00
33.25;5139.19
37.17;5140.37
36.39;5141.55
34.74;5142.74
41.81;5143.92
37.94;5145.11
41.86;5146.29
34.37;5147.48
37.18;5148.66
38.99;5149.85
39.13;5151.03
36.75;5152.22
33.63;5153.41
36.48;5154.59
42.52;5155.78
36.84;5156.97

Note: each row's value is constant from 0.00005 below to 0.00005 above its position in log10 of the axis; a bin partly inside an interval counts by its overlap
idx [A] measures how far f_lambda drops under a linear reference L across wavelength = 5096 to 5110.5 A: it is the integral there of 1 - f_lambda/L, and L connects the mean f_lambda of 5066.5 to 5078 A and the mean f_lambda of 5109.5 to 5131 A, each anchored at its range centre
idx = 1.0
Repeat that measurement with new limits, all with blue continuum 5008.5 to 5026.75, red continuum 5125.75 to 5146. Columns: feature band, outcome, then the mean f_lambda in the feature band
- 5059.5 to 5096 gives 0.75 A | 37.9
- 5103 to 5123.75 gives 0.47 A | 37.2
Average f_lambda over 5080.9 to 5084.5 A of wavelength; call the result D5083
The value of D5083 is 34.3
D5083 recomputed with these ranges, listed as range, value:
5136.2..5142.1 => 37.6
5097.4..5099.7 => 39.6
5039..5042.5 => 37.2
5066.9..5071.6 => 37.5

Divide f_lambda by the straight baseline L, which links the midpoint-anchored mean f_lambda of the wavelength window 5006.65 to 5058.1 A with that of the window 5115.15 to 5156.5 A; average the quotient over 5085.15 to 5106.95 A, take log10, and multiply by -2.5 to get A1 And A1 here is 0.07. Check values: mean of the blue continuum 37.9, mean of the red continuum 38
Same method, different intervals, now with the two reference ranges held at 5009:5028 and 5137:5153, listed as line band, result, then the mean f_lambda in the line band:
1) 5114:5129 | -0.003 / 37.9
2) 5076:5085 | -0.019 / 38.9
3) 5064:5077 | 0.025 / 37.4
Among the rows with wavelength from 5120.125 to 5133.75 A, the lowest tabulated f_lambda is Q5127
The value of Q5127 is 34.33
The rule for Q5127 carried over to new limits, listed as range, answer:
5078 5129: 26.08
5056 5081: 27.91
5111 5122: 31.95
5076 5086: 33.82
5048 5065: 28.82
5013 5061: 26.48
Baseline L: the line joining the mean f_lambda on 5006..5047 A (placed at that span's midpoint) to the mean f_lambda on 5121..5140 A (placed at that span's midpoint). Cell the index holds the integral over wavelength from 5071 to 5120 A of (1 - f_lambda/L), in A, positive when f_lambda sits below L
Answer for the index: 1.0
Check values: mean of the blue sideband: 38.8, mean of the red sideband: 37.5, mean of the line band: 37.1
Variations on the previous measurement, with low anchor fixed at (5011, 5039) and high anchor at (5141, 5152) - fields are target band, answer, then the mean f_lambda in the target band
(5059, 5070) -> -0.4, 38.4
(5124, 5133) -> 0.2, 37.1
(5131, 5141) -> 0.0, 37.9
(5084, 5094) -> 0.1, 37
